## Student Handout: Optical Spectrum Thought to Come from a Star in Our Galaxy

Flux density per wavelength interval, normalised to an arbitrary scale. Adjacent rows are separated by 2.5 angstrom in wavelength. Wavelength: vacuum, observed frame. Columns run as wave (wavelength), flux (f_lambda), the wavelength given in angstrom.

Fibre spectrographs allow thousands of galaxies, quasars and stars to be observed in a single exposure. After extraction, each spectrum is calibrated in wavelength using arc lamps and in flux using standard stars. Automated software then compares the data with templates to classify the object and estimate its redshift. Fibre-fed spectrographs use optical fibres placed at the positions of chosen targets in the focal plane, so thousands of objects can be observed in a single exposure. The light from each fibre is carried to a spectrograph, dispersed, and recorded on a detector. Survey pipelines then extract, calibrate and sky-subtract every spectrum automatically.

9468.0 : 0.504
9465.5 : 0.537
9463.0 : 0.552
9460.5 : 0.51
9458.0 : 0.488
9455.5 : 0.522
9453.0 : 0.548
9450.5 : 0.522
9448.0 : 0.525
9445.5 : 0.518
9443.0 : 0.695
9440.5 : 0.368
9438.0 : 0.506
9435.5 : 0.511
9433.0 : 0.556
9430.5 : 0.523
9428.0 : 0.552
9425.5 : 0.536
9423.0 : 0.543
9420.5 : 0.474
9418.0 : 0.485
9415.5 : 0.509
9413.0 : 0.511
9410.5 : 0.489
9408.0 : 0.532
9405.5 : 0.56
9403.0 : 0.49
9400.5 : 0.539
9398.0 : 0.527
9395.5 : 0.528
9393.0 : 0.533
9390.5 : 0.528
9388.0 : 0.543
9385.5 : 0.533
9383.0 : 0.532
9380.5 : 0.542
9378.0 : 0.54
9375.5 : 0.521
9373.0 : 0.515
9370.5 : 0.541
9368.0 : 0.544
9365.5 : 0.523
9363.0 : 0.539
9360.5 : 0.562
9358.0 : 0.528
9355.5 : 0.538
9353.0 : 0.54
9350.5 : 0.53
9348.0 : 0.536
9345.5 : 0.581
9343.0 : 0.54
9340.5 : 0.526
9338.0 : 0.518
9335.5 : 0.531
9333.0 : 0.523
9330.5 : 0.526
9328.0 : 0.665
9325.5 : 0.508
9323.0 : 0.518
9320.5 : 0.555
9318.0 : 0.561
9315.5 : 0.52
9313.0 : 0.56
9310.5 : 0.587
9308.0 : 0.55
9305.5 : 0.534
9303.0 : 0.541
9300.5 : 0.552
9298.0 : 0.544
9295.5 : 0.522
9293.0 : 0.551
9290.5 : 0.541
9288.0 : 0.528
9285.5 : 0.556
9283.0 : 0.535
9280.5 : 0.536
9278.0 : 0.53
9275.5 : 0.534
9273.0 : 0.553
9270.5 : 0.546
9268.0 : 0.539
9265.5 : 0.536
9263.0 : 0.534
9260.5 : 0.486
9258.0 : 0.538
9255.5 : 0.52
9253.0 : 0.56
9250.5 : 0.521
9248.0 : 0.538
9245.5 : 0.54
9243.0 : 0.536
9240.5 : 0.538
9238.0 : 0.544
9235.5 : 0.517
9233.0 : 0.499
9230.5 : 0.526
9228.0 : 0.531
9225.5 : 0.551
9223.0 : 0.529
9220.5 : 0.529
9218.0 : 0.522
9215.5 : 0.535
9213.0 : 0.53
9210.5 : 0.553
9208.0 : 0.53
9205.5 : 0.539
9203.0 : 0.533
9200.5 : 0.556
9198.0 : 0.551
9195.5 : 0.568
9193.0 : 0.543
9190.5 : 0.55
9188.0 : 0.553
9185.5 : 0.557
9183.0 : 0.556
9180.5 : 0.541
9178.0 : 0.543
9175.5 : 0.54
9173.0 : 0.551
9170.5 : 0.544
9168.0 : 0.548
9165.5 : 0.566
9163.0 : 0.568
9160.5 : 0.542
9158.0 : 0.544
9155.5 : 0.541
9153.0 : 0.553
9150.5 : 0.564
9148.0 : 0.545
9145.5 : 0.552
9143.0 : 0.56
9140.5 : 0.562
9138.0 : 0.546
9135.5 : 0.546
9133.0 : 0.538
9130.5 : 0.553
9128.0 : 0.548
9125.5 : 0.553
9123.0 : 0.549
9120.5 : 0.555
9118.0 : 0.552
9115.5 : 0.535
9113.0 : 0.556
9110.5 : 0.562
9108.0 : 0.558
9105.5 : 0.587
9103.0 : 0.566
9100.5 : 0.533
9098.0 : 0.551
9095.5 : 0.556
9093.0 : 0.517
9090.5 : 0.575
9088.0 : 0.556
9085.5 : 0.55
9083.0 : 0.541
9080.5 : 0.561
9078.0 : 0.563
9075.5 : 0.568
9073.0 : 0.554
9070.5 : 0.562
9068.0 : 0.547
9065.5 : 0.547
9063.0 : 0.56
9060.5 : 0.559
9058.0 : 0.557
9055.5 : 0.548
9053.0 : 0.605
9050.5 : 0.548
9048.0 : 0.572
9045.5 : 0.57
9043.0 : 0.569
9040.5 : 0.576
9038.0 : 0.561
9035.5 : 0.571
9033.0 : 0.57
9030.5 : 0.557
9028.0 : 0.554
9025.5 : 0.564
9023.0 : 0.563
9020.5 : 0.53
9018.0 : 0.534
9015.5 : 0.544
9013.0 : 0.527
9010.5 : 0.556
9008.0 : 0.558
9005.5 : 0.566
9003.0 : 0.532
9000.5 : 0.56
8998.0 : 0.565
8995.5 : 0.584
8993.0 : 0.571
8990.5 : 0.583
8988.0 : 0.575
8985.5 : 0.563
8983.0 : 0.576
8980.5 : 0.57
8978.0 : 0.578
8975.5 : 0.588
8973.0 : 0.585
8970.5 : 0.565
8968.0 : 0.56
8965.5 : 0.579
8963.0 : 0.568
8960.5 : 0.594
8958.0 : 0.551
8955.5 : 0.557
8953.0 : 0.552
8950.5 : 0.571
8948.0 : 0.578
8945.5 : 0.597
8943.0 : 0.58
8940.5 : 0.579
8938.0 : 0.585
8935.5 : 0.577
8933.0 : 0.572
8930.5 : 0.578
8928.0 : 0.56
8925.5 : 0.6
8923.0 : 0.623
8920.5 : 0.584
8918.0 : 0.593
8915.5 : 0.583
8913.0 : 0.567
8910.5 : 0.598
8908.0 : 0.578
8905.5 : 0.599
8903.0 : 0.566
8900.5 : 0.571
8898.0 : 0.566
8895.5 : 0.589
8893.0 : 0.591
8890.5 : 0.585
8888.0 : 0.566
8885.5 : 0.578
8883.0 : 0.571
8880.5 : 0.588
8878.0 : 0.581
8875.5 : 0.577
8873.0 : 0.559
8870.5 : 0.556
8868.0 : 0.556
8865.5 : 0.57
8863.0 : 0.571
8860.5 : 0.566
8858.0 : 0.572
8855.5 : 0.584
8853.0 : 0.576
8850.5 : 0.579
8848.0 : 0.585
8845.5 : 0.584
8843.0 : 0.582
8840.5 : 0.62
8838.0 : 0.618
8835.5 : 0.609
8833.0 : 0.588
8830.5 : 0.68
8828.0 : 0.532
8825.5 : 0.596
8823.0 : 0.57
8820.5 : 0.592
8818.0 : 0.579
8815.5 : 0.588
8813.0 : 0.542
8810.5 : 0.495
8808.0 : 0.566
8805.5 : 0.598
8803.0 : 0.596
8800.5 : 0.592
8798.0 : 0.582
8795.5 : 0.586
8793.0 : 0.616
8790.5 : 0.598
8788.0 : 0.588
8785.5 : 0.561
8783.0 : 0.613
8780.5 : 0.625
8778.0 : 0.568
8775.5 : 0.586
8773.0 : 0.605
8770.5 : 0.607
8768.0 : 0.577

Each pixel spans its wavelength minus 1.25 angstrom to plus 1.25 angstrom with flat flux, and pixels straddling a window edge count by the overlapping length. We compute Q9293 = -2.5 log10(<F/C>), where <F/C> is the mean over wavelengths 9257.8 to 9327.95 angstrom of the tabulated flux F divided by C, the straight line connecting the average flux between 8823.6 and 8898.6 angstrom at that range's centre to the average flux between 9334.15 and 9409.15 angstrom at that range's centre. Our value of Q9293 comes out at 0.00 mag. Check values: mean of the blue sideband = 0.583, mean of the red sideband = 0.535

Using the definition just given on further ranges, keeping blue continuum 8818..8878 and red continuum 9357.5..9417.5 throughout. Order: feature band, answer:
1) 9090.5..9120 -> 0.01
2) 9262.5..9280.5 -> 0.00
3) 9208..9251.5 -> 0.03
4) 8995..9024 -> 0.03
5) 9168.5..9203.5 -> 0.00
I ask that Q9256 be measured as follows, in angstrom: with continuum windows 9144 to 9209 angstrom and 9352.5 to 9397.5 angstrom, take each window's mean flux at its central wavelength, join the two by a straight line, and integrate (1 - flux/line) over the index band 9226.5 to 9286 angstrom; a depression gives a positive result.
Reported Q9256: 1.16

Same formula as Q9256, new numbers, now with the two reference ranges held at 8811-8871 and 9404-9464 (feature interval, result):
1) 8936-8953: -0.22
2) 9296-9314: -0.54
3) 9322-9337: -0.35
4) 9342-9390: -0.83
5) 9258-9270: 0.28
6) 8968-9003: -0.27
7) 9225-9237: 0.42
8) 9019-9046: 0.05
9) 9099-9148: 0.06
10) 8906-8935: -0.55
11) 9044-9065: -0.14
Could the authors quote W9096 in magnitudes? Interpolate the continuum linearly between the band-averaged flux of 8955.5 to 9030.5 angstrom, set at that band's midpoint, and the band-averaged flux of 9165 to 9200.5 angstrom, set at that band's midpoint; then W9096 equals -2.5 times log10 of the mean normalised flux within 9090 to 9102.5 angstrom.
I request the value 0.02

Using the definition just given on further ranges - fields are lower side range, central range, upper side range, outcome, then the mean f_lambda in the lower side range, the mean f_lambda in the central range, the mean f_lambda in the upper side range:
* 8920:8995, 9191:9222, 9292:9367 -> 0.03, 0.577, 0.541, 0.544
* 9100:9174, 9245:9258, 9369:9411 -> 0.01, 0.553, 0.536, 0.53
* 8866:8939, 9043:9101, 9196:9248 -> 0.00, 0.579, 0.557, 0.535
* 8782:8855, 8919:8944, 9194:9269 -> -0.02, 0.586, 0.584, 0.534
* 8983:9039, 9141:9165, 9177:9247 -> -0.02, 0.559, 0.553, 0.539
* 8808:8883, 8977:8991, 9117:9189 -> -0.01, 0.579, 0.574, 0.551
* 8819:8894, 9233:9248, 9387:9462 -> 0.02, 0.583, 0.532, 0.522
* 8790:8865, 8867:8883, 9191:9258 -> 0.02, 0.584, 0.57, 0.536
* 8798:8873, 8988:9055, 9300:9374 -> 0.01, 0.58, 0.561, 0.543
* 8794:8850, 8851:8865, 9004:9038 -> 0.01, 0.586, 0.574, 0.554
